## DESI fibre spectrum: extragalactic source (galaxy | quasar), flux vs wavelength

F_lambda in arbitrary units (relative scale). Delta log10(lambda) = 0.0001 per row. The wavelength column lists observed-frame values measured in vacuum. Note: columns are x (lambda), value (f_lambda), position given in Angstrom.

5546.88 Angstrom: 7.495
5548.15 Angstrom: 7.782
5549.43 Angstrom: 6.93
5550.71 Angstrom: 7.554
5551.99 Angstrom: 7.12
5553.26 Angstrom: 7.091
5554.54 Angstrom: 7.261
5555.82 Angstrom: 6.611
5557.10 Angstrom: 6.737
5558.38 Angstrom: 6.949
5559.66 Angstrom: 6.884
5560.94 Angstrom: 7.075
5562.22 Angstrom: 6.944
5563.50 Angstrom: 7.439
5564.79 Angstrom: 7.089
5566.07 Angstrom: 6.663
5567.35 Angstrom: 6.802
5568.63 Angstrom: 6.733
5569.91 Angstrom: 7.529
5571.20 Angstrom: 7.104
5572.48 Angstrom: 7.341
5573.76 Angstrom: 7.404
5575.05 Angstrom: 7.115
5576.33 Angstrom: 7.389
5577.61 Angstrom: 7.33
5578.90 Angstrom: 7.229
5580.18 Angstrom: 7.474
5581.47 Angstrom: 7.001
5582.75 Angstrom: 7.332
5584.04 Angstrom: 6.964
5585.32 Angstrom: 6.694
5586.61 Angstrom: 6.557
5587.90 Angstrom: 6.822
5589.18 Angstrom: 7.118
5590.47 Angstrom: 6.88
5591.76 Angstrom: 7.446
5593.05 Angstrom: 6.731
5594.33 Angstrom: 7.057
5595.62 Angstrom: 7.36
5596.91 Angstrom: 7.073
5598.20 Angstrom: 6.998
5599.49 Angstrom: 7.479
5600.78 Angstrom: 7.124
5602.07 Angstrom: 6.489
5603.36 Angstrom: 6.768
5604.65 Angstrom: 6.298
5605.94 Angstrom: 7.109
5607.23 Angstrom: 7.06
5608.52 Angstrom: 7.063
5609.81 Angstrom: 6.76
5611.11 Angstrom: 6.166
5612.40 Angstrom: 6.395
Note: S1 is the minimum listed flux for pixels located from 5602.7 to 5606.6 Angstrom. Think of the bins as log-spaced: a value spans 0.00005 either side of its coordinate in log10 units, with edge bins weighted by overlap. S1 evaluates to 6.298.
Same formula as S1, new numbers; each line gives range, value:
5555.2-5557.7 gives 6.611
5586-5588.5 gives 6.557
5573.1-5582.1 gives 7.001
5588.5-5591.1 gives 6.88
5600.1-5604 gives 6.489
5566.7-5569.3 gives 6.733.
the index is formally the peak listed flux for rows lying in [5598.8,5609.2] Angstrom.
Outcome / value 7.479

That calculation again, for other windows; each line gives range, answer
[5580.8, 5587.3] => 7.332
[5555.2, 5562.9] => 7.075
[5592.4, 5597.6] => 7.36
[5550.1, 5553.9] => 7.554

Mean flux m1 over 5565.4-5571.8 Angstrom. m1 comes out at 6.97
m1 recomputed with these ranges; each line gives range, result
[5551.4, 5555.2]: 7.17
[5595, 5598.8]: 7.14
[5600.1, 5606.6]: 6.76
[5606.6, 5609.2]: 7.07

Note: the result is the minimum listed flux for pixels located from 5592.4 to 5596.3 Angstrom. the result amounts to 6.731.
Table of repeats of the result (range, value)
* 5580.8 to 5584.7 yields 6.964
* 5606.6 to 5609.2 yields 7.06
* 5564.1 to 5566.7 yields 6.663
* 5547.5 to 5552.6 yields 6.93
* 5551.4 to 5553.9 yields 7.091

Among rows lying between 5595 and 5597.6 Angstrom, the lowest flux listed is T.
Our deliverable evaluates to 7.073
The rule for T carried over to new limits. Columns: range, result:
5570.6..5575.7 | 7.104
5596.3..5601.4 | 6.998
